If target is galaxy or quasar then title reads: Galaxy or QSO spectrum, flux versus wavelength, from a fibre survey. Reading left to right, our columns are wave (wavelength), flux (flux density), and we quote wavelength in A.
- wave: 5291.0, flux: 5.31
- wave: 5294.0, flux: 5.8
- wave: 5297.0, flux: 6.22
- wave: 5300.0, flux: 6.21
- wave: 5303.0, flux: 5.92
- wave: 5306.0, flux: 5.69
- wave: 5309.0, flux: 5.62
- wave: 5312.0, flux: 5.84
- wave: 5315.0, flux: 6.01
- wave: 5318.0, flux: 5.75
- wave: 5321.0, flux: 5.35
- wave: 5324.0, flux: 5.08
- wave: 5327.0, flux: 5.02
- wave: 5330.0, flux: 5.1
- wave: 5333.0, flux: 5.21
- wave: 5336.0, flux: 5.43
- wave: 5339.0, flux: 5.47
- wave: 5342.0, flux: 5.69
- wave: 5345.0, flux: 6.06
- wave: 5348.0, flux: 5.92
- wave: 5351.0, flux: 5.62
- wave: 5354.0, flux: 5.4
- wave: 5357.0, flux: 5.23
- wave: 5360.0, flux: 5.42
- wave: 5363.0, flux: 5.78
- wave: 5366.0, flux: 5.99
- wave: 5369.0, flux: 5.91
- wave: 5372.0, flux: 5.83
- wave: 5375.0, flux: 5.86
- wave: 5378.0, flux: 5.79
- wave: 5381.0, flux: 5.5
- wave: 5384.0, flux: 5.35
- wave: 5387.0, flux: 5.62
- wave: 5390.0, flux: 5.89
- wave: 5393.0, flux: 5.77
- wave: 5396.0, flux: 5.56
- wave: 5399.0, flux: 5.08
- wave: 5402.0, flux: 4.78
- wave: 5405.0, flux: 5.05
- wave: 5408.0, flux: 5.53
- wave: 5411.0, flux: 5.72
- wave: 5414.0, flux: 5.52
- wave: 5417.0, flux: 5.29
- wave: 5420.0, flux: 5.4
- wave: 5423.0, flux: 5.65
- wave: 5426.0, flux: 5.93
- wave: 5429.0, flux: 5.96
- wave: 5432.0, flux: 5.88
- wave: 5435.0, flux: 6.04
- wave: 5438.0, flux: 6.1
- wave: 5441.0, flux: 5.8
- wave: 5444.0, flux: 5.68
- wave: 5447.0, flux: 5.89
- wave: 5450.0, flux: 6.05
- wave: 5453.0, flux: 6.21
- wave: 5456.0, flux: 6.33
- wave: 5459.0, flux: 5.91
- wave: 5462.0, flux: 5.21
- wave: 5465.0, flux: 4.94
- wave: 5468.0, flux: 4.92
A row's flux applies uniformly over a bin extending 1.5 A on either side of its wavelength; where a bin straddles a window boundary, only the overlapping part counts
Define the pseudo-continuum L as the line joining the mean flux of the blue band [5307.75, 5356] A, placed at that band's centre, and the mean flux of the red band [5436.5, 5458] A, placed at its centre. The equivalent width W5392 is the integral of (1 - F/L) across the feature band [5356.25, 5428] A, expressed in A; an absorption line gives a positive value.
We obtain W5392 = 2.62 A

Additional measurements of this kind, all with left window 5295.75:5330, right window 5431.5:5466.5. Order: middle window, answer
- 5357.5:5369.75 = 0.0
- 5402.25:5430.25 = 1.3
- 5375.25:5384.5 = 0.2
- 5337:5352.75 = -0.1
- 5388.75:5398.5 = 0.2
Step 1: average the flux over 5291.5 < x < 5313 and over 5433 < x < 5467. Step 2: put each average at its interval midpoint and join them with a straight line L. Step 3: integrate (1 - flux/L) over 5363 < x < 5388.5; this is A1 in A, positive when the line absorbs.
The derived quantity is 0.5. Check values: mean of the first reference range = 5.87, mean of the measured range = 5.73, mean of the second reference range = 5.82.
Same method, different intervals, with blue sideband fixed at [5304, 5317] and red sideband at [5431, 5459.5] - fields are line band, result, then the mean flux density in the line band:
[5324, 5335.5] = 1.4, 5.13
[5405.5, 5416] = 0.7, 5.52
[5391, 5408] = 1.8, 5.29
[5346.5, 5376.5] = 0.9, 5.7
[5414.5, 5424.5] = 0.8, 5.45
